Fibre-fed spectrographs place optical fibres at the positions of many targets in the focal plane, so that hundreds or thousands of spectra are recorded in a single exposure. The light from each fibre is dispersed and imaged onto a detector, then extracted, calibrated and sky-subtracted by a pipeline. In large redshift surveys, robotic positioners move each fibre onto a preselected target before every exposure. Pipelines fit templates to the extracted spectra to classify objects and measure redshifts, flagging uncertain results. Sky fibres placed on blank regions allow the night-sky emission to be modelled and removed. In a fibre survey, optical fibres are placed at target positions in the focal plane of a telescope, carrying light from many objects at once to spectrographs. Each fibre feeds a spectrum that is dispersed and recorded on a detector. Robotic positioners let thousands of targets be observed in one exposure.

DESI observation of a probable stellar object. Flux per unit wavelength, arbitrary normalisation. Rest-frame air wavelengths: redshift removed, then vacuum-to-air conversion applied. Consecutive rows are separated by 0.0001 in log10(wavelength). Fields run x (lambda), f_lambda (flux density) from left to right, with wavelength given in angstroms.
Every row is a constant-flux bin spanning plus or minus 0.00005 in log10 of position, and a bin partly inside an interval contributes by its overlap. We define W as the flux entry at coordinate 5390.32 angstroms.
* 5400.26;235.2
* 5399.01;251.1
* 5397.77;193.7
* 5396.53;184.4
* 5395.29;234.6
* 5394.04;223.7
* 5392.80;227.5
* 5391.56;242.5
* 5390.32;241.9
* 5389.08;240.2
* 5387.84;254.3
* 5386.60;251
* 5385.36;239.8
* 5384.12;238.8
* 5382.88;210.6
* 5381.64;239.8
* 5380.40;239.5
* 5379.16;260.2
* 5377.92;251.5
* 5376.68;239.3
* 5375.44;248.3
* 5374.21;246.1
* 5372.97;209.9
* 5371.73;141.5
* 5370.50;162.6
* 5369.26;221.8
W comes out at 241.9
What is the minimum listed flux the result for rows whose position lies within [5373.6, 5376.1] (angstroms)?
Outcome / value 246.1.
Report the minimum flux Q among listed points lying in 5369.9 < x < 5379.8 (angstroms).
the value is 141.5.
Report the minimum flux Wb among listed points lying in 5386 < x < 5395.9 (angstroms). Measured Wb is 223.7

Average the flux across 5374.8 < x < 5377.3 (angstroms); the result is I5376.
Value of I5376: 244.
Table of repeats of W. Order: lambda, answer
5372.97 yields 209.9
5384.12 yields 238.8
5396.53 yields 184.4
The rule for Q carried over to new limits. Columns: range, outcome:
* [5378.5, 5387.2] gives 210.6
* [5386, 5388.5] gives 251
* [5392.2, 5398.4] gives 184.4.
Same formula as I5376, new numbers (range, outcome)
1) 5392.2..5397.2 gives 217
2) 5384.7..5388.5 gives 248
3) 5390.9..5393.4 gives 235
